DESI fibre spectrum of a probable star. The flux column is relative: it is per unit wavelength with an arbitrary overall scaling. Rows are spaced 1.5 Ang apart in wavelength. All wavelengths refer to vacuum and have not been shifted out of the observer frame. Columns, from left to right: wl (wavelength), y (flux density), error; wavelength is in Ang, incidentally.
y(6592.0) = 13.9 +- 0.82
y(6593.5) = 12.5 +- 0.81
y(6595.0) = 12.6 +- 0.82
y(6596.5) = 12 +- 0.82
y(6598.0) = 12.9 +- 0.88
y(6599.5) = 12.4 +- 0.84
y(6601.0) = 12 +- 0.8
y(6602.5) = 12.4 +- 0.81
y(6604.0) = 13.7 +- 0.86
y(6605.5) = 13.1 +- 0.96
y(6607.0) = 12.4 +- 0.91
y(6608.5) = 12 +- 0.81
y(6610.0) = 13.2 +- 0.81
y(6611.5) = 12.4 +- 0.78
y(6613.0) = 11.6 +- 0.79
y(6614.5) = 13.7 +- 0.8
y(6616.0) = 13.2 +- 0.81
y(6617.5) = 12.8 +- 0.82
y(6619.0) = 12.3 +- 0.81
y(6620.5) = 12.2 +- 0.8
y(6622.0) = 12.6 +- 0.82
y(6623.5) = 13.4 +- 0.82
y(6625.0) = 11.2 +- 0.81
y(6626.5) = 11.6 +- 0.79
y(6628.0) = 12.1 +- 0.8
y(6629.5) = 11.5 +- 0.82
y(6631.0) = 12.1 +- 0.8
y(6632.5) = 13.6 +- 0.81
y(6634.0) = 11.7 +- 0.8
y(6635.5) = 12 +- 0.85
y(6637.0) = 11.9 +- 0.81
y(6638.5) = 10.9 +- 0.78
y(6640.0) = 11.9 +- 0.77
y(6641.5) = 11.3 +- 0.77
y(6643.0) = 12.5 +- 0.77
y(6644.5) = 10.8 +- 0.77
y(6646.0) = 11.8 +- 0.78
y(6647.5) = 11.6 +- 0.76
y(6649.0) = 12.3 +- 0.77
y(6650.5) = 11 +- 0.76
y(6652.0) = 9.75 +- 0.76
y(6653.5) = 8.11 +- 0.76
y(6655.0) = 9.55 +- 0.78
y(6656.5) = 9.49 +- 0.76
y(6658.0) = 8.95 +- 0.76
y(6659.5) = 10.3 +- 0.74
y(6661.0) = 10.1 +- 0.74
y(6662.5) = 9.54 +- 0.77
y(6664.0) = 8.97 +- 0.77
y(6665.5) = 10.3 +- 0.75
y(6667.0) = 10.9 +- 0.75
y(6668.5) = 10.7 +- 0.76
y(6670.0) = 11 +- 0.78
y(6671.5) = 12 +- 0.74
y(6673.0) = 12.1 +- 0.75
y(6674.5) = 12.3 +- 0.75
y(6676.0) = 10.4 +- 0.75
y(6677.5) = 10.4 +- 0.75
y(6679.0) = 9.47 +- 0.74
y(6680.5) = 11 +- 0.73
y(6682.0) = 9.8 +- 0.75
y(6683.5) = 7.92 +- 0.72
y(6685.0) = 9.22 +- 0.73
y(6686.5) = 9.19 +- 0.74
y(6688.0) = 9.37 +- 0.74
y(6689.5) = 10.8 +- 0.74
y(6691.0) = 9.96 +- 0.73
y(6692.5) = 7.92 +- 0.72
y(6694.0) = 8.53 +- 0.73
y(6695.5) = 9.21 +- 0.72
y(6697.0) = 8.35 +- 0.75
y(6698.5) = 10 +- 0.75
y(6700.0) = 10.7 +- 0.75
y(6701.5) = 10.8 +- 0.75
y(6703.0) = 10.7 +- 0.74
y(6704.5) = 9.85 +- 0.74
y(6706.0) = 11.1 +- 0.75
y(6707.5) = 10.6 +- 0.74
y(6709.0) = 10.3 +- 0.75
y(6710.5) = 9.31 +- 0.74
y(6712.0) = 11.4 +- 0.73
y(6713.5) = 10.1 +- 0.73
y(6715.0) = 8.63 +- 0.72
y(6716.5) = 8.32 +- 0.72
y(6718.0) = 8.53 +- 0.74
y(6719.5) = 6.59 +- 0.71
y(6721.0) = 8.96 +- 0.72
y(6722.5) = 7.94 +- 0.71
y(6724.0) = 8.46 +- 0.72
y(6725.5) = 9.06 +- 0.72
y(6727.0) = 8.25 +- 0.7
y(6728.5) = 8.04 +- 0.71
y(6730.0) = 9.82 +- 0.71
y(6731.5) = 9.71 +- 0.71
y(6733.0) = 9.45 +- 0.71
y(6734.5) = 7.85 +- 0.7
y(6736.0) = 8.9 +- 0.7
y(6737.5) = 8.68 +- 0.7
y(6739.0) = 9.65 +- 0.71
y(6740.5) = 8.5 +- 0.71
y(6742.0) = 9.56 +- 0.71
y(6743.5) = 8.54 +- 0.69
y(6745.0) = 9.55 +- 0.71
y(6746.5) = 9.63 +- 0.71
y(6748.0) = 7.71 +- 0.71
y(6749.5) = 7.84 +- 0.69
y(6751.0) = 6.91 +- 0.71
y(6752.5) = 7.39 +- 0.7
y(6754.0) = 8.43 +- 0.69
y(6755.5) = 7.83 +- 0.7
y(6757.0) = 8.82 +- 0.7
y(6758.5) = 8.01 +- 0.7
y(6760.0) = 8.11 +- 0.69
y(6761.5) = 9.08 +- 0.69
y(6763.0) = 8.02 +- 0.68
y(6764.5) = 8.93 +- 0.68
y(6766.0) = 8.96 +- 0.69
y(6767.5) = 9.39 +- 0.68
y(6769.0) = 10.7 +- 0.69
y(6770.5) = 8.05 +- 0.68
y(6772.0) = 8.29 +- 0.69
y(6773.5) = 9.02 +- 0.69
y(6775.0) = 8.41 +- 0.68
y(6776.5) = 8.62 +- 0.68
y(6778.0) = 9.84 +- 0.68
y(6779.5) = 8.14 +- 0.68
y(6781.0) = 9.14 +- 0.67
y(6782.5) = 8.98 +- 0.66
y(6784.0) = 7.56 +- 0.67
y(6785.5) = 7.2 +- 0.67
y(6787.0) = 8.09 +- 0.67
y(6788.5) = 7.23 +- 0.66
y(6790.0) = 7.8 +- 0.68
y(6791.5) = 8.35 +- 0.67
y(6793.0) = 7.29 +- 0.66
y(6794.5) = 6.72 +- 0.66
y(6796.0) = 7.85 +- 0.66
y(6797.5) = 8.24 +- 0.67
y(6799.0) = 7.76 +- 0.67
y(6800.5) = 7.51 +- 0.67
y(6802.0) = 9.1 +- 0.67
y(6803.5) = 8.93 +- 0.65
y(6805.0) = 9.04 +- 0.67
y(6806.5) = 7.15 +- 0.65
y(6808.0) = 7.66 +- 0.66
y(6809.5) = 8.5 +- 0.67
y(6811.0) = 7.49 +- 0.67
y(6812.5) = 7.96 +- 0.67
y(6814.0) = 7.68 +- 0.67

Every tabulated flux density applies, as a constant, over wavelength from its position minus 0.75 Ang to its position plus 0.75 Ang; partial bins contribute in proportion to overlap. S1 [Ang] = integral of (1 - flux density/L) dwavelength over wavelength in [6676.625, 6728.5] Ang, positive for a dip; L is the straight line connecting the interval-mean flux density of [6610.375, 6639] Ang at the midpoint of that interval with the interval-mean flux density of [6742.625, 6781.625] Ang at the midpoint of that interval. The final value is 3.9 Ang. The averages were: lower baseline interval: 12.3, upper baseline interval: 8.59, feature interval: 9.42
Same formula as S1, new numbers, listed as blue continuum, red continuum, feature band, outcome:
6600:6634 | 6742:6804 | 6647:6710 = 4.3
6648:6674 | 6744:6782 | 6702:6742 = 0.4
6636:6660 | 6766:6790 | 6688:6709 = 0.1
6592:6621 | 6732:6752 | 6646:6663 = 1.7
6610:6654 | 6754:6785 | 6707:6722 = 1.1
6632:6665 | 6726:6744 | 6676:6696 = 1.0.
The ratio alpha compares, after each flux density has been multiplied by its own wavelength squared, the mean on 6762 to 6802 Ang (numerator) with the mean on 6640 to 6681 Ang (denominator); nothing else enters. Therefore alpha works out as 0.81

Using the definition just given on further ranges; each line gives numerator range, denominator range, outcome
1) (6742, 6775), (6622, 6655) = 0.77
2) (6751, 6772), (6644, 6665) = 0.87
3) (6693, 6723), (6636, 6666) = 0.91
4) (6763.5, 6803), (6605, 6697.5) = 0.79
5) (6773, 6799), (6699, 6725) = 0.87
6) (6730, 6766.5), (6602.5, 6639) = 0.72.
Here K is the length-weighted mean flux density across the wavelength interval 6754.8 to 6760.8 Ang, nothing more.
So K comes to 8.2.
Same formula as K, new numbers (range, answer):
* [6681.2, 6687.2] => 9.05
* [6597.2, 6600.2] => 12.6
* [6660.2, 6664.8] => 9.55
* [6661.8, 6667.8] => 9.94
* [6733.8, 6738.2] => 8.48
